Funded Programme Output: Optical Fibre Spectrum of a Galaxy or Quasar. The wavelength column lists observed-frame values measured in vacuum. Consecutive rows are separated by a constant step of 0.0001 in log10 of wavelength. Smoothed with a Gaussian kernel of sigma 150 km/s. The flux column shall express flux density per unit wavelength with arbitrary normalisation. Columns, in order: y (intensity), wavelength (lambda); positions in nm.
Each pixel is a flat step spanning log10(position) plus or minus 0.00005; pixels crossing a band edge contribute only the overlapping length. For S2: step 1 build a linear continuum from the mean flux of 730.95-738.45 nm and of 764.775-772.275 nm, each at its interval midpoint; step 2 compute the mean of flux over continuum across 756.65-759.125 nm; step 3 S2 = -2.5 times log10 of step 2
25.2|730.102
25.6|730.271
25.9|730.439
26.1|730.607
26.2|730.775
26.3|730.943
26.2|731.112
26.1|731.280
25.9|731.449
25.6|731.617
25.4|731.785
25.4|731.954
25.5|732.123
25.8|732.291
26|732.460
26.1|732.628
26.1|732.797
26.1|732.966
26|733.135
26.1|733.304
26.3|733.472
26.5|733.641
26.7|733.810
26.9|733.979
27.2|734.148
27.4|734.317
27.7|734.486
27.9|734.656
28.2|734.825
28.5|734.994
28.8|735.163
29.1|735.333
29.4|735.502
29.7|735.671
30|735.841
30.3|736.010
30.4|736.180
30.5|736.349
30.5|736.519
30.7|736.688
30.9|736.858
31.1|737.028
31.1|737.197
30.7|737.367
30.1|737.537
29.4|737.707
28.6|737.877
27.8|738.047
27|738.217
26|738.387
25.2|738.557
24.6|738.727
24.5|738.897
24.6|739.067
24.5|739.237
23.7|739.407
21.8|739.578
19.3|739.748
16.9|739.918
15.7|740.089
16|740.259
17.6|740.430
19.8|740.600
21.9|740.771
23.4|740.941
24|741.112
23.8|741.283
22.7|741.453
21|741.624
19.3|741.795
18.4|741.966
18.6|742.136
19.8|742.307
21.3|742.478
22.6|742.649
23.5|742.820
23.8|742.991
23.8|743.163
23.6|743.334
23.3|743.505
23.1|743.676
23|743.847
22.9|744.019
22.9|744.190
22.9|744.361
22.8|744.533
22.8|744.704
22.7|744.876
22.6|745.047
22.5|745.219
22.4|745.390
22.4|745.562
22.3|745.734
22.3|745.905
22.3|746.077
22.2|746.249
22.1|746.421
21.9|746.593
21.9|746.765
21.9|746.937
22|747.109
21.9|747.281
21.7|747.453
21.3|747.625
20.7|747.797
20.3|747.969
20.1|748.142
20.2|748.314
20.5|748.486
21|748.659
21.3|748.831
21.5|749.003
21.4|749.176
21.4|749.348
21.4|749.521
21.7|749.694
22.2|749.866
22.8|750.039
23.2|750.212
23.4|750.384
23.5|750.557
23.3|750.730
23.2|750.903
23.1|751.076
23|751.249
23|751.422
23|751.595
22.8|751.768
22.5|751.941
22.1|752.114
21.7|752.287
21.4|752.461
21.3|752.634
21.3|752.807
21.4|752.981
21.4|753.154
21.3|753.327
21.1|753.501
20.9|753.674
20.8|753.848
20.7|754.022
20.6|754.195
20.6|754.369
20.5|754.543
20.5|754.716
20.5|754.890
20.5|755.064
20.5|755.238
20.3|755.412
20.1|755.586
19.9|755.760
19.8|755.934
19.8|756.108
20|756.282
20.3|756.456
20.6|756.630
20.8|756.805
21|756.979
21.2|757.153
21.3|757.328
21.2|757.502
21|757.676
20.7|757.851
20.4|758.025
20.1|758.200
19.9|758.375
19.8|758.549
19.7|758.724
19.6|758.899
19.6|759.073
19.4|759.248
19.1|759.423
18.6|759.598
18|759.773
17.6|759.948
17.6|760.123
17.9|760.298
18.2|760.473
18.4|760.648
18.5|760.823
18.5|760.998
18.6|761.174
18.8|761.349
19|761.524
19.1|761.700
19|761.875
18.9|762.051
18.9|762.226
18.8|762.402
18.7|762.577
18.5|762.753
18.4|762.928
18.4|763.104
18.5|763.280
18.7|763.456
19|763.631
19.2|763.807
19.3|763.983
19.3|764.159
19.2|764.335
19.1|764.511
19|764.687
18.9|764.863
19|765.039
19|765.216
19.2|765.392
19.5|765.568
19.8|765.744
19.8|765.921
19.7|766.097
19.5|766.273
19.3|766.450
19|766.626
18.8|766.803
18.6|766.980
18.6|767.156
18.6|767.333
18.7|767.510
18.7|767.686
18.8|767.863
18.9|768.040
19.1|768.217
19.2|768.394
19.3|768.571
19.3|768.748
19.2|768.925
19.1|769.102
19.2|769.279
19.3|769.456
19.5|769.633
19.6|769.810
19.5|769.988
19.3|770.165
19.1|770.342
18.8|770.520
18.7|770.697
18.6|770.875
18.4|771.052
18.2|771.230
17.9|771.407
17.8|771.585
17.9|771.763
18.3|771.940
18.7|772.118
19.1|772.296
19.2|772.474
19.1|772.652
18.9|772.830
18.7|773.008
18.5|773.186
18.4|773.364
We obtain 0.07 mag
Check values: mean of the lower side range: 27.9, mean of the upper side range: 19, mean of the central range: 20.5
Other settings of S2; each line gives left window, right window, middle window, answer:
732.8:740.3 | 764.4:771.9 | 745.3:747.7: 0.11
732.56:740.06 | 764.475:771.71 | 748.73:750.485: 0.08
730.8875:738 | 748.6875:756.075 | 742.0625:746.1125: 0.09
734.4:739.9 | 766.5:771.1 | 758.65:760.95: 0.16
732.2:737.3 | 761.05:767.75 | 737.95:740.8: 0.21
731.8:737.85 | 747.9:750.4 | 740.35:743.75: 0.14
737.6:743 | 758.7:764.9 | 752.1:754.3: -0.05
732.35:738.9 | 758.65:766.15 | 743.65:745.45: 0.10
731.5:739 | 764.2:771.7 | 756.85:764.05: 0.10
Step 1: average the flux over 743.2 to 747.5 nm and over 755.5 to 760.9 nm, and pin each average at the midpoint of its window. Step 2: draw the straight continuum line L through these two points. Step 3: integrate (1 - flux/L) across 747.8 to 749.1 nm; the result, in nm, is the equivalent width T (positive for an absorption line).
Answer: 0.07 nm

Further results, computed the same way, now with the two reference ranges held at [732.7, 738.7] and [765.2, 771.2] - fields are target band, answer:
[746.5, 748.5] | 0.30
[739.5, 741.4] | 0.49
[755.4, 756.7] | 0.14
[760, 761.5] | 0.21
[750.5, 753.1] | 0.15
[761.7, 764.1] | 0.21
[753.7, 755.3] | 0.17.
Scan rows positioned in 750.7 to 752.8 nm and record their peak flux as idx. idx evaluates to 23.3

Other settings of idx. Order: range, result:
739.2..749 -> 24.5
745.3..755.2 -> 23.5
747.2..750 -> 22.2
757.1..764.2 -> 21.3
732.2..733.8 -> 26.5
